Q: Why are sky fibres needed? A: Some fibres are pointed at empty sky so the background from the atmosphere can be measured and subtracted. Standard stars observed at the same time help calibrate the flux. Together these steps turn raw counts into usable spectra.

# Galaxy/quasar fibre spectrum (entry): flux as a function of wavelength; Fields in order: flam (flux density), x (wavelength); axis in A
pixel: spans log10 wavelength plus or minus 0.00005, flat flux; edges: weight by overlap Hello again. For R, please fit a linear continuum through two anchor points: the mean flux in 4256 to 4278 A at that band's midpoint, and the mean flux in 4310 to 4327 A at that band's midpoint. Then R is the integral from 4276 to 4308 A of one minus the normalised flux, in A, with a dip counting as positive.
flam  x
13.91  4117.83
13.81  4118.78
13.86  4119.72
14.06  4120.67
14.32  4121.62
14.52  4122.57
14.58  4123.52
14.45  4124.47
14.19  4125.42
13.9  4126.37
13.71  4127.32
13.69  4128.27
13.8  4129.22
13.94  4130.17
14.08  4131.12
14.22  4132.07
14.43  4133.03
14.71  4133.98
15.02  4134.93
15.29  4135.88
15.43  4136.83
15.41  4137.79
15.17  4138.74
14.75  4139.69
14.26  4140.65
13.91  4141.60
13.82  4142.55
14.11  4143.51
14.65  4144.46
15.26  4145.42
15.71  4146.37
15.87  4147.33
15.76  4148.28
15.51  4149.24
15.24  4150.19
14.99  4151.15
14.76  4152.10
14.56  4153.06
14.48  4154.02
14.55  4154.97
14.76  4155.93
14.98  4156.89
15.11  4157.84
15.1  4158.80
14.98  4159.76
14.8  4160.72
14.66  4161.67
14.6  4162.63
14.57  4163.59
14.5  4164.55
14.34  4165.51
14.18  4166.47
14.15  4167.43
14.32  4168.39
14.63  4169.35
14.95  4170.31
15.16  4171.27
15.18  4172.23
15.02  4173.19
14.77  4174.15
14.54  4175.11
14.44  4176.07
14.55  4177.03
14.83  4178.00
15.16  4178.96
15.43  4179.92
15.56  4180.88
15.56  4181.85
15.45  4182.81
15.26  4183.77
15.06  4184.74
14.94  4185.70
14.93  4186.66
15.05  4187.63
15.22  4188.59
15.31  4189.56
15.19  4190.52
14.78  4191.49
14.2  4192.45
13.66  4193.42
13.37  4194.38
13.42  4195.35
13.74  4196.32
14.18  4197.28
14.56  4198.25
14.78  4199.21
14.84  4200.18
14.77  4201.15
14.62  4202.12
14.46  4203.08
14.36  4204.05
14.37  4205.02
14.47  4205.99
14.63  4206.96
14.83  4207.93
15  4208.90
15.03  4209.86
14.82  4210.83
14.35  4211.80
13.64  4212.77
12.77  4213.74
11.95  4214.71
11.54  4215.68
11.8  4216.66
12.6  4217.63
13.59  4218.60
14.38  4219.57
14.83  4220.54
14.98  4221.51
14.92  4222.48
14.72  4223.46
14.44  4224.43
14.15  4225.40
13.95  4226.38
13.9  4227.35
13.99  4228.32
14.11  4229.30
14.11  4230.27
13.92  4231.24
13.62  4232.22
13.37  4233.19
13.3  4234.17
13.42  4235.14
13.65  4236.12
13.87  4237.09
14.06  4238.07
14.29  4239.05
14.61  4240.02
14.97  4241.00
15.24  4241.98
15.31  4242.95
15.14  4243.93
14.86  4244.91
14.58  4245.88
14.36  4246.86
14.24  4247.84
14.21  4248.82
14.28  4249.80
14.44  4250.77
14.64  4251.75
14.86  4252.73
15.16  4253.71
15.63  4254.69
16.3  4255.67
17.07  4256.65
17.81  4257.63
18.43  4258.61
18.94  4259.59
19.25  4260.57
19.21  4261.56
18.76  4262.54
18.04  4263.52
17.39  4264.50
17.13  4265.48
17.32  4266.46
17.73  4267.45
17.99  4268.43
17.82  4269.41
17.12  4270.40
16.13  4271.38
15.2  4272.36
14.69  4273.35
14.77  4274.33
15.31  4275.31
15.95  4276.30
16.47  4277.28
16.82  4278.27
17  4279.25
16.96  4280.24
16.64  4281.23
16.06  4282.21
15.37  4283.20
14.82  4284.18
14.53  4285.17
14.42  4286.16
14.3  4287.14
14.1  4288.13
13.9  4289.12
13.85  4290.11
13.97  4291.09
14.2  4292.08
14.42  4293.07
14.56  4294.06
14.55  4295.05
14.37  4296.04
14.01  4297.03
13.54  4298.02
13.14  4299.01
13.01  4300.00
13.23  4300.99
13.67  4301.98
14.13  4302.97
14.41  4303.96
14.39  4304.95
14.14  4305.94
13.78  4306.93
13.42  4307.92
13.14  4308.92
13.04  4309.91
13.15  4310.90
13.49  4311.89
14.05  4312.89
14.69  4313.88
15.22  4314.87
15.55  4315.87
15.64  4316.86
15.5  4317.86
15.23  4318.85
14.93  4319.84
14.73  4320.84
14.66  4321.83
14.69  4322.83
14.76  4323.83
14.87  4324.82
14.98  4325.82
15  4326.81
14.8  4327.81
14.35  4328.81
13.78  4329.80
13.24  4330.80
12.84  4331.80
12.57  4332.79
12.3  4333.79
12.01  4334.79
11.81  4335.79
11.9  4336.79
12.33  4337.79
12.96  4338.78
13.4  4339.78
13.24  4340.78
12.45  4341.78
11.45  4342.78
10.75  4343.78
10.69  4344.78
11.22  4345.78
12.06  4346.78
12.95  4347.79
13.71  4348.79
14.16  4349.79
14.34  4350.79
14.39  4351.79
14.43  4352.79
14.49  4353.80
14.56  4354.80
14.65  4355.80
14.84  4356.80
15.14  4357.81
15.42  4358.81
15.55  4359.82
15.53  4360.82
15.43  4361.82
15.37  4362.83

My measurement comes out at 2.79 A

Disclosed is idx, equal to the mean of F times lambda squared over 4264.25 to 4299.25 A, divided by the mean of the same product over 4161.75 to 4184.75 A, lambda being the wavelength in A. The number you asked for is 1.10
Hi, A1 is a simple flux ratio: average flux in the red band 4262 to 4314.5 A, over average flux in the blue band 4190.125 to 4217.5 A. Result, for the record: 1.1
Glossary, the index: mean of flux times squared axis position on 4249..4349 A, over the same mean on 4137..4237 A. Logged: 1.1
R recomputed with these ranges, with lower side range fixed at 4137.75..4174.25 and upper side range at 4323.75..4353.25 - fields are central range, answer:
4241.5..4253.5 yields -0.64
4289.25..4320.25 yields -1.67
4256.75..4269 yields -3.83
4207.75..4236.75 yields 0.70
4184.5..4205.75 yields -0.13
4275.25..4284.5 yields -1.73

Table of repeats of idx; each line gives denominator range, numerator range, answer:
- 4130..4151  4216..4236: 0.97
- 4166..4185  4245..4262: 1.12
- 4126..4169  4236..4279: 1.15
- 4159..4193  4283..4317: 1.01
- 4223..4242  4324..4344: 0.98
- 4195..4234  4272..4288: 1.14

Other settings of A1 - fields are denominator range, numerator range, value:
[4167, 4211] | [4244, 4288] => 1.10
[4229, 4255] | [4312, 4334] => 1.01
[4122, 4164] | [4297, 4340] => 0.94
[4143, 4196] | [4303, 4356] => 0.92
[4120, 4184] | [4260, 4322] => 1.03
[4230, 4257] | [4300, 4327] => 0.99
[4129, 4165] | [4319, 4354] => 0.90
